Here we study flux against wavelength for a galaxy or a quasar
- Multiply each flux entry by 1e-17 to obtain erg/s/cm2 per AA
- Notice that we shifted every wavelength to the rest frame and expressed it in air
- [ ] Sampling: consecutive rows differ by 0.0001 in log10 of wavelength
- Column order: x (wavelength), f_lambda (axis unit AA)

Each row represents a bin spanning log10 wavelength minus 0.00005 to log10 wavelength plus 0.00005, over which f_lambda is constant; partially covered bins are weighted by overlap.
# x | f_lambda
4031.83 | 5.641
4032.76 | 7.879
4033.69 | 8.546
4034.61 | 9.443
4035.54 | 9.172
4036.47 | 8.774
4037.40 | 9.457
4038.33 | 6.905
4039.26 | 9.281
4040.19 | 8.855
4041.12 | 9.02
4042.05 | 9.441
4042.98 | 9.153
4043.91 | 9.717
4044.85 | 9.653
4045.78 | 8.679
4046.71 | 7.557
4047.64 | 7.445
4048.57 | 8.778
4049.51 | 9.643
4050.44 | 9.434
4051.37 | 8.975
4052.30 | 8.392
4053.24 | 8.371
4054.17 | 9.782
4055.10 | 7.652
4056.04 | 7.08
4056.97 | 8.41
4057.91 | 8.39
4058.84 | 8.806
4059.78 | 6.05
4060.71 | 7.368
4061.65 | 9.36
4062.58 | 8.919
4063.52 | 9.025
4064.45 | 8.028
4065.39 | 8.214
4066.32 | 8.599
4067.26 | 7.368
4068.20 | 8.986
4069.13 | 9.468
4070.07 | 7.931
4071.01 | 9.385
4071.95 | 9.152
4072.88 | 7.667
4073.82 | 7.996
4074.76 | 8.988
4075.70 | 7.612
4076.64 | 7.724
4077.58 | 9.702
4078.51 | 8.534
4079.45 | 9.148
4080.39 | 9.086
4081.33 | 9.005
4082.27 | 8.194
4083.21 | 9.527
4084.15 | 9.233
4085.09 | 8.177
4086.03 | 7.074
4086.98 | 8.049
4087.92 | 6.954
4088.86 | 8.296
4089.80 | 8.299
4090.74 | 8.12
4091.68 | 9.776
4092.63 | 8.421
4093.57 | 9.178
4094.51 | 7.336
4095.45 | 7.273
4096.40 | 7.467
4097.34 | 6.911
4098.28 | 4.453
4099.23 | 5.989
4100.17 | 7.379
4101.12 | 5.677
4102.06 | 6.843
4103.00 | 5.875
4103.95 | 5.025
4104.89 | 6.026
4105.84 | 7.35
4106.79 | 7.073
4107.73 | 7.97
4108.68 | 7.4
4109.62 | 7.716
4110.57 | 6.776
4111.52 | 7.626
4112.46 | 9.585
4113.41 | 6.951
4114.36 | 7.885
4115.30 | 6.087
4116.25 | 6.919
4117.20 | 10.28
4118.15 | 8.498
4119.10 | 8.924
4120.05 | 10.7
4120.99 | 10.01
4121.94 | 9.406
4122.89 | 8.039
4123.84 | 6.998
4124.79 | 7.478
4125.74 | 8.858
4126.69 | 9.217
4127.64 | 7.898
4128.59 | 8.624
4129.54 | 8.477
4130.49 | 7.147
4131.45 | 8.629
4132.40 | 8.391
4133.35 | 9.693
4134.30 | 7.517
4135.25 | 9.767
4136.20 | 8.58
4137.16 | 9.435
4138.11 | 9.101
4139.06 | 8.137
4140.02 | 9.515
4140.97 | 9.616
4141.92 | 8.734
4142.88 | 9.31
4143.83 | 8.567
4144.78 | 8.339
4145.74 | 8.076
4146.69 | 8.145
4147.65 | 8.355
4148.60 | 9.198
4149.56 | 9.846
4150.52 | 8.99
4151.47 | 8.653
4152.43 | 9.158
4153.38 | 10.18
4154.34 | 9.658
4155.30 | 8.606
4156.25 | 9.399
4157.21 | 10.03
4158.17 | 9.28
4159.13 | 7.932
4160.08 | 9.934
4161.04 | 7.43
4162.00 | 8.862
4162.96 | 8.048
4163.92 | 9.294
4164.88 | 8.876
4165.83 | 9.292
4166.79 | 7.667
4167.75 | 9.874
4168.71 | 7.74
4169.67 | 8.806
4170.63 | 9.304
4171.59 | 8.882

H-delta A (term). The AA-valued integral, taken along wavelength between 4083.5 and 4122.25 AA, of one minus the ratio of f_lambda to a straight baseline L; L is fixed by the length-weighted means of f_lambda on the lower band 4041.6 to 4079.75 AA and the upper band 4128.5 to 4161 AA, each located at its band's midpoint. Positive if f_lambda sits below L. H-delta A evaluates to 4.62 AA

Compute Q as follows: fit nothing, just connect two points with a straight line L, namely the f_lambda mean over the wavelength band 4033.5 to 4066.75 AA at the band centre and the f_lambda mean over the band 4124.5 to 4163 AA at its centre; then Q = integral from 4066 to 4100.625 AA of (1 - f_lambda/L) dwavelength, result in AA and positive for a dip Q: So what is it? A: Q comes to 2.1 AA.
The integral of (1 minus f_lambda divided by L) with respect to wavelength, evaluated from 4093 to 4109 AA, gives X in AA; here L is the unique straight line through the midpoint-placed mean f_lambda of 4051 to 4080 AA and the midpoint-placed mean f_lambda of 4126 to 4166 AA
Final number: 3.4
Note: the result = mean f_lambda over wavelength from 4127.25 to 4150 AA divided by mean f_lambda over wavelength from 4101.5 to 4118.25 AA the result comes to 1.19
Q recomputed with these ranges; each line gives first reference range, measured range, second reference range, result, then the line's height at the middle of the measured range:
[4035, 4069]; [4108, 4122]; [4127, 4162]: 0.8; 8.76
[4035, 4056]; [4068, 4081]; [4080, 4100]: -0.7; 8.23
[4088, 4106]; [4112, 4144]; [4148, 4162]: -1.6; 8.21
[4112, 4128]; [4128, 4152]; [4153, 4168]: -0.1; 8.73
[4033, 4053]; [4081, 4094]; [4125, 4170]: 0.6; 8.84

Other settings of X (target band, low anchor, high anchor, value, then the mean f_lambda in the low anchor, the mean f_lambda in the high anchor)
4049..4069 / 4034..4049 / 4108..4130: 0.6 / 8.83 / 8.27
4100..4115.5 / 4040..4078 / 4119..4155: 3.0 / 8.55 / 8.82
